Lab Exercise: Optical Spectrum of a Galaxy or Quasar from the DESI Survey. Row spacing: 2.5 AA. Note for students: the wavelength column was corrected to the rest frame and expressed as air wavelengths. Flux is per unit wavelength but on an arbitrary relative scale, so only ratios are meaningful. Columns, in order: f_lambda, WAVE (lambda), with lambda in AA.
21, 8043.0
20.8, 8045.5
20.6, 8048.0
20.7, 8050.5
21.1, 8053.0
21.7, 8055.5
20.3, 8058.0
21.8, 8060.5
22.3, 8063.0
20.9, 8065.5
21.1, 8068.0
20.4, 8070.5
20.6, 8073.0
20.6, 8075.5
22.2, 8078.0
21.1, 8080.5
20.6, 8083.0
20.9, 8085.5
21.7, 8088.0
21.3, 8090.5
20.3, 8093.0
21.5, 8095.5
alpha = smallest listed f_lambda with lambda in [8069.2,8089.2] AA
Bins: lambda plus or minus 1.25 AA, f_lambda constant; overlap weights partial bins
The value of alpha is 20.4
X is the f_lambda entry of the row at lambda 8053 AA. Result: 21.1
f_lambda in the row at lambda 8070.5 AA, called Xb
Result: 20.4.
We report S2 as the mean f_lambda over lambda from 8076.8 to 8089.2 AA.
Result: 21.3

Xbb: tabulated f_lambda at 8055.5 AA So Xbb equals 21.7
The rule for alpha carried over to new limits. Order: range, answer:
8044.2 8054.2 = 20.6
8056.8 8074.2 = 20.3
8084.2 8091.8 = 20.9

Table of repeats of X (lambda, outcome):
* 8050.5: 20.7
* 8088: 21.7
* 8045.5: 20.8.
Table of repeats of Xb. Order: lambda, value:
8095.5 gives 21.5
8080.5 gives 21.1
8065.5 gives 20.9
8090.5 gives 21.3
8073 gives 20.6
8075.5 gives 20.6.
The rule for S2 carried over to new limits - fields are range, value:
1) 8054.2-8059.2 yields 21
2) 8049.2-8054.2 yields 20.9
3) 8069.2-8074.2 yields 20.5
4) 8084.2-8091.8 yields 21.3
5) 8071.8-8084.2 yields 21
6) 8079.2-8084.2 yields 20.9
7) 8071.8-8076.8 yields 20.6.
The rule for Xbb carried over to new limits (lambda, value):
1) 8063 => 22.3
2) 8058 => 20.3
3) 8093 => 20.3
